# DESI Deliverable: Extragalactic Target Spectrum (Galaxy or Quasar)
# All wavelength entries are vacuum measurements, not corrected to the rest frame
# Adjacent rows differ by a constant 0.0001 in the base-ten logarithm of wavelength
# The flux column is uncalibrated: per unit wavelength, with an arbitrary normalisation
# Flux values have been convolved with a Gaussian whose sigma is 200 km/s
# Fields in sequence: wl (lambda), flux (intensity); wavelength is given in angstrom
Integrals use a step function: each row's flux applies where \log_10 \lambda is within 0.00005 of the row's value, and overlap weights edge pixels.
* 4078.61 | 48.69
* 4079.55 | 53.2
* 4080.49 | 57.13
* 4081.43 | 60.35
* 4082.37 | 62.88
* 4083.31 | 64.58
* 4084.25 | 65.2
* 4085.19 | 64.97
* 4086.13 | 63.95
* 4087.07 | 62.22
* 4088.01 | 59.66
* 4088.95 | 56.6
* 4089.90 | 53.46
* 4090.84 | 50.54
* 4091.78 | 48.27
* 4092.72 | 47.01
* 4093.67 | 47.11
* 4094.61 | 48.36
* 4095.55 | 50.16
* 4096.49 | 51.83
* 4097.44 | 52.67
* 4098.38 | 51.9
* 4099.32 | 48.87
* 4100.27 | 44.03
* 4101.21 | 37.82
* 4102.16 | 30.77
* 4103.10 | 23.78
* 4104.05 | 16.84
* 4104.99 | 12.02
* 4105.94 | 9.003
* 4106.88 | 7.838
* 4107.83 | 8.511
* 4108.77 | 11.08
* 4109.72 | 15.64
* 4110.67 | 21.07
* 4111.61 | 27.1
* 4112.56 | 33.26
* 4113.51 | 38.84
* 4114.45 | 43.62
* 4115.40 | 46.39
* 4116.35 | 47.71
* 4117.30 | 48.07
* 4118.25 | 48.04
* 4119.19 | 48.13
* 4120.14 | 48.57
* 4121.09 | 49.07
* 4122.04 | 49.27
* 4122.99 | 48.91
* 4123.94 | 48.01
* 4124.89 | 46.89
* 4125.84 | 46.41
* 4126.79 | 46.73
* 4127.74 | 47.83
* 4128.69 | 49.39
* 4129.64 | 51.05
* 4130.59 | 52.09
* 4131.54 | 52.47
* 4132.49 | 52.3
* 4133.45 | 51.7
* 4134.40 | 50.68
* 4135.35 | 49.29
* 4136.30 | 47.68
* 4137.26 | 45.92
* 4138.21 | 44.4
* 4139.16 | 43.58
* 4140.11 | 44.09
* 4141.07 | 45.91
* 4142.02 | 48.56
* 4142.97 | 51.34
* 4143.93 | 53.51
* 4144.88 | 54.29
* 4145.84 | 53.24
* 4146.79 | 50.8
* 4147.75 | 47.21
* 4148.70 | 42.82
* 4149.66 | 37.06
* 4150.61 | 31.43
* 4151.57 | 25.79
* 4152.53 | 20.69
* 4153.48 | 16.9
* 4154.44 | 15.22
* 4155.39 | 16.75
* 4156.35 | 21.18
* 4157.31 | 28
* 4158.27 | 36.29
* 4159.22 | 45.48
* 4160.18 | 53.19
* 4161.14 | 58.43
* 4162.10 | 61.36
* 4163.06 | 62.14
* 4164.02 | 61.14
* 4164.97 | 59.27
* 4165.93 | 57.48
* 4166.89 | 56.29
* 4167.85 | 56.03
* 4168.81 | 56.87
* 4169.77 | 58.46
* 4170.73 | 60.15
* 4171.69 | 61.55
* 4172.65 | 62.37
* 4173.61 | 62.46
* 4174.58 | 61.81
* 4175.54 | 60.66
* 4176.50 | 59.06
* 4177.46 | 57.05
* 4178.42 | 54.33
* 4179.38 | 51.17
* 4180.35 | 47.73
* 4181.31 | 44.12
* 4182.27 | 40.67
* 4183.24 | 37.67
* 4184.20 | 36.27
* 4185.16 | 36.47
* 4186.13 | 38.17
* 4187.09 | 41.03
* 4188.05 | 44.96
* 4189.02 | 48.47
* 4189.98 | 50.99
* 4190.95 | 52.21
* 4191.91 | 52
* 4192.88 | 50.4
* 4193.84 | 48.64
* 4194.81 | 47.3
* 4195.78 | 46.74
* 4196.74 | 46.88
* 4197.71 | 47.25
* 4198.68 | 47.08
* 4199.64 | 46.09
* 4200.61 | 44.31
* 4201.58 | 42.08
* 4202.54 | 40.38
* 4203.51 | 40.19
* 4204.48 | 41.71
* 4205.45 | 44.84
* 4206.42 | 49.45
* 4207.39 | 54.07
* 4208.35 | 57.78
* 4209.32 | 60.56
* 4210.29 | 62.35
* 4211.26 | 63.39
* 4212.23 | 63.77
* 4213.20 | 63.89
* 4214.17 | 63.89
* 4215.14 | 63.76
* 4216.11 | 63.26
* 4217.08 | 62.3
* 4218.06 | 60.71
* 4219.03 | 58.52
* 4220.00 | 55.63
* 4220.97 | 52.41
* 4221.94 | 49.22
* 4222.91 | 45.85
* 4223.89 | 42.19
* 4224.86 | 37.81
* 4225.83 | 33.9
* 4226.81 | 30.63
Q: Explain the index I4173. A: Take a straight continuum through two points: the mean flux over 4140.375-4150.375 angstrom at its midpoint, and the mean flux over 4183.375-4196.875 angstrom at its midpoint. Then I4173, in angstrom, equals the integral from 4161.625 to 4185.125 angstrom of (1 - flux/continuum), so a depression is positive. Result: -4.25 angstrom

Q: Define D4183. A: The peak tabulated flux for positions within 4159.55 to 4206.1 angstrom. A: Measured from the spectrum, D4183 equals 62.46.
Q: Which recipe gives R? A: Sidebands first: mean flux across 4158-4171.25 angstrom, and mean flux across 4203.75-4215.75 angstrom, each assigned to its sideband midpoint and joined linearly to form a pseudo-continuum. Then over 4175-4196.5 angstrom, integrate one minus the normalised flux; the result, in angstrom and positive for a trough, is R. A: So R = 3.5 angstrom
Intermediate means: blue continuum 56.3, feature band 47.6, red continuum 57.2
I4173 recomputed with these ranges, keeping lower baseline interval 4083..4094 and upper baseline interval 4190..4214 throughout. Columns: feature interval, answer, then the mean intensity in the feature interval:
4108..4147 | 7.01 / 44.9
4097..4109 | 6.13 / 27.6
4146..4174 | 3.84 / 45.7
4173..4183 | -0.30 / 53.6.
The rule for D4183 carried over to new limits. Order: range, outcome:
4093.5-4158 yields 54.29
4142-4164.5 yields 62.14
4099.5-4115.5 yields 46.39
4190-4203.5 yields 52.21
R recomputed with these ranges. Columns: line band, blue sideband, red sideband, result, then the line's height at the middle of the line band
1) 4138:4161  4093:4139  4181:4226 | 2.66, 44.1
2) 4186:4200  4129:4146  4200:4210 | 0.19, 48.1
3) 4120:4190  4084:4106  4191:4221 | 3.48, 49.8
